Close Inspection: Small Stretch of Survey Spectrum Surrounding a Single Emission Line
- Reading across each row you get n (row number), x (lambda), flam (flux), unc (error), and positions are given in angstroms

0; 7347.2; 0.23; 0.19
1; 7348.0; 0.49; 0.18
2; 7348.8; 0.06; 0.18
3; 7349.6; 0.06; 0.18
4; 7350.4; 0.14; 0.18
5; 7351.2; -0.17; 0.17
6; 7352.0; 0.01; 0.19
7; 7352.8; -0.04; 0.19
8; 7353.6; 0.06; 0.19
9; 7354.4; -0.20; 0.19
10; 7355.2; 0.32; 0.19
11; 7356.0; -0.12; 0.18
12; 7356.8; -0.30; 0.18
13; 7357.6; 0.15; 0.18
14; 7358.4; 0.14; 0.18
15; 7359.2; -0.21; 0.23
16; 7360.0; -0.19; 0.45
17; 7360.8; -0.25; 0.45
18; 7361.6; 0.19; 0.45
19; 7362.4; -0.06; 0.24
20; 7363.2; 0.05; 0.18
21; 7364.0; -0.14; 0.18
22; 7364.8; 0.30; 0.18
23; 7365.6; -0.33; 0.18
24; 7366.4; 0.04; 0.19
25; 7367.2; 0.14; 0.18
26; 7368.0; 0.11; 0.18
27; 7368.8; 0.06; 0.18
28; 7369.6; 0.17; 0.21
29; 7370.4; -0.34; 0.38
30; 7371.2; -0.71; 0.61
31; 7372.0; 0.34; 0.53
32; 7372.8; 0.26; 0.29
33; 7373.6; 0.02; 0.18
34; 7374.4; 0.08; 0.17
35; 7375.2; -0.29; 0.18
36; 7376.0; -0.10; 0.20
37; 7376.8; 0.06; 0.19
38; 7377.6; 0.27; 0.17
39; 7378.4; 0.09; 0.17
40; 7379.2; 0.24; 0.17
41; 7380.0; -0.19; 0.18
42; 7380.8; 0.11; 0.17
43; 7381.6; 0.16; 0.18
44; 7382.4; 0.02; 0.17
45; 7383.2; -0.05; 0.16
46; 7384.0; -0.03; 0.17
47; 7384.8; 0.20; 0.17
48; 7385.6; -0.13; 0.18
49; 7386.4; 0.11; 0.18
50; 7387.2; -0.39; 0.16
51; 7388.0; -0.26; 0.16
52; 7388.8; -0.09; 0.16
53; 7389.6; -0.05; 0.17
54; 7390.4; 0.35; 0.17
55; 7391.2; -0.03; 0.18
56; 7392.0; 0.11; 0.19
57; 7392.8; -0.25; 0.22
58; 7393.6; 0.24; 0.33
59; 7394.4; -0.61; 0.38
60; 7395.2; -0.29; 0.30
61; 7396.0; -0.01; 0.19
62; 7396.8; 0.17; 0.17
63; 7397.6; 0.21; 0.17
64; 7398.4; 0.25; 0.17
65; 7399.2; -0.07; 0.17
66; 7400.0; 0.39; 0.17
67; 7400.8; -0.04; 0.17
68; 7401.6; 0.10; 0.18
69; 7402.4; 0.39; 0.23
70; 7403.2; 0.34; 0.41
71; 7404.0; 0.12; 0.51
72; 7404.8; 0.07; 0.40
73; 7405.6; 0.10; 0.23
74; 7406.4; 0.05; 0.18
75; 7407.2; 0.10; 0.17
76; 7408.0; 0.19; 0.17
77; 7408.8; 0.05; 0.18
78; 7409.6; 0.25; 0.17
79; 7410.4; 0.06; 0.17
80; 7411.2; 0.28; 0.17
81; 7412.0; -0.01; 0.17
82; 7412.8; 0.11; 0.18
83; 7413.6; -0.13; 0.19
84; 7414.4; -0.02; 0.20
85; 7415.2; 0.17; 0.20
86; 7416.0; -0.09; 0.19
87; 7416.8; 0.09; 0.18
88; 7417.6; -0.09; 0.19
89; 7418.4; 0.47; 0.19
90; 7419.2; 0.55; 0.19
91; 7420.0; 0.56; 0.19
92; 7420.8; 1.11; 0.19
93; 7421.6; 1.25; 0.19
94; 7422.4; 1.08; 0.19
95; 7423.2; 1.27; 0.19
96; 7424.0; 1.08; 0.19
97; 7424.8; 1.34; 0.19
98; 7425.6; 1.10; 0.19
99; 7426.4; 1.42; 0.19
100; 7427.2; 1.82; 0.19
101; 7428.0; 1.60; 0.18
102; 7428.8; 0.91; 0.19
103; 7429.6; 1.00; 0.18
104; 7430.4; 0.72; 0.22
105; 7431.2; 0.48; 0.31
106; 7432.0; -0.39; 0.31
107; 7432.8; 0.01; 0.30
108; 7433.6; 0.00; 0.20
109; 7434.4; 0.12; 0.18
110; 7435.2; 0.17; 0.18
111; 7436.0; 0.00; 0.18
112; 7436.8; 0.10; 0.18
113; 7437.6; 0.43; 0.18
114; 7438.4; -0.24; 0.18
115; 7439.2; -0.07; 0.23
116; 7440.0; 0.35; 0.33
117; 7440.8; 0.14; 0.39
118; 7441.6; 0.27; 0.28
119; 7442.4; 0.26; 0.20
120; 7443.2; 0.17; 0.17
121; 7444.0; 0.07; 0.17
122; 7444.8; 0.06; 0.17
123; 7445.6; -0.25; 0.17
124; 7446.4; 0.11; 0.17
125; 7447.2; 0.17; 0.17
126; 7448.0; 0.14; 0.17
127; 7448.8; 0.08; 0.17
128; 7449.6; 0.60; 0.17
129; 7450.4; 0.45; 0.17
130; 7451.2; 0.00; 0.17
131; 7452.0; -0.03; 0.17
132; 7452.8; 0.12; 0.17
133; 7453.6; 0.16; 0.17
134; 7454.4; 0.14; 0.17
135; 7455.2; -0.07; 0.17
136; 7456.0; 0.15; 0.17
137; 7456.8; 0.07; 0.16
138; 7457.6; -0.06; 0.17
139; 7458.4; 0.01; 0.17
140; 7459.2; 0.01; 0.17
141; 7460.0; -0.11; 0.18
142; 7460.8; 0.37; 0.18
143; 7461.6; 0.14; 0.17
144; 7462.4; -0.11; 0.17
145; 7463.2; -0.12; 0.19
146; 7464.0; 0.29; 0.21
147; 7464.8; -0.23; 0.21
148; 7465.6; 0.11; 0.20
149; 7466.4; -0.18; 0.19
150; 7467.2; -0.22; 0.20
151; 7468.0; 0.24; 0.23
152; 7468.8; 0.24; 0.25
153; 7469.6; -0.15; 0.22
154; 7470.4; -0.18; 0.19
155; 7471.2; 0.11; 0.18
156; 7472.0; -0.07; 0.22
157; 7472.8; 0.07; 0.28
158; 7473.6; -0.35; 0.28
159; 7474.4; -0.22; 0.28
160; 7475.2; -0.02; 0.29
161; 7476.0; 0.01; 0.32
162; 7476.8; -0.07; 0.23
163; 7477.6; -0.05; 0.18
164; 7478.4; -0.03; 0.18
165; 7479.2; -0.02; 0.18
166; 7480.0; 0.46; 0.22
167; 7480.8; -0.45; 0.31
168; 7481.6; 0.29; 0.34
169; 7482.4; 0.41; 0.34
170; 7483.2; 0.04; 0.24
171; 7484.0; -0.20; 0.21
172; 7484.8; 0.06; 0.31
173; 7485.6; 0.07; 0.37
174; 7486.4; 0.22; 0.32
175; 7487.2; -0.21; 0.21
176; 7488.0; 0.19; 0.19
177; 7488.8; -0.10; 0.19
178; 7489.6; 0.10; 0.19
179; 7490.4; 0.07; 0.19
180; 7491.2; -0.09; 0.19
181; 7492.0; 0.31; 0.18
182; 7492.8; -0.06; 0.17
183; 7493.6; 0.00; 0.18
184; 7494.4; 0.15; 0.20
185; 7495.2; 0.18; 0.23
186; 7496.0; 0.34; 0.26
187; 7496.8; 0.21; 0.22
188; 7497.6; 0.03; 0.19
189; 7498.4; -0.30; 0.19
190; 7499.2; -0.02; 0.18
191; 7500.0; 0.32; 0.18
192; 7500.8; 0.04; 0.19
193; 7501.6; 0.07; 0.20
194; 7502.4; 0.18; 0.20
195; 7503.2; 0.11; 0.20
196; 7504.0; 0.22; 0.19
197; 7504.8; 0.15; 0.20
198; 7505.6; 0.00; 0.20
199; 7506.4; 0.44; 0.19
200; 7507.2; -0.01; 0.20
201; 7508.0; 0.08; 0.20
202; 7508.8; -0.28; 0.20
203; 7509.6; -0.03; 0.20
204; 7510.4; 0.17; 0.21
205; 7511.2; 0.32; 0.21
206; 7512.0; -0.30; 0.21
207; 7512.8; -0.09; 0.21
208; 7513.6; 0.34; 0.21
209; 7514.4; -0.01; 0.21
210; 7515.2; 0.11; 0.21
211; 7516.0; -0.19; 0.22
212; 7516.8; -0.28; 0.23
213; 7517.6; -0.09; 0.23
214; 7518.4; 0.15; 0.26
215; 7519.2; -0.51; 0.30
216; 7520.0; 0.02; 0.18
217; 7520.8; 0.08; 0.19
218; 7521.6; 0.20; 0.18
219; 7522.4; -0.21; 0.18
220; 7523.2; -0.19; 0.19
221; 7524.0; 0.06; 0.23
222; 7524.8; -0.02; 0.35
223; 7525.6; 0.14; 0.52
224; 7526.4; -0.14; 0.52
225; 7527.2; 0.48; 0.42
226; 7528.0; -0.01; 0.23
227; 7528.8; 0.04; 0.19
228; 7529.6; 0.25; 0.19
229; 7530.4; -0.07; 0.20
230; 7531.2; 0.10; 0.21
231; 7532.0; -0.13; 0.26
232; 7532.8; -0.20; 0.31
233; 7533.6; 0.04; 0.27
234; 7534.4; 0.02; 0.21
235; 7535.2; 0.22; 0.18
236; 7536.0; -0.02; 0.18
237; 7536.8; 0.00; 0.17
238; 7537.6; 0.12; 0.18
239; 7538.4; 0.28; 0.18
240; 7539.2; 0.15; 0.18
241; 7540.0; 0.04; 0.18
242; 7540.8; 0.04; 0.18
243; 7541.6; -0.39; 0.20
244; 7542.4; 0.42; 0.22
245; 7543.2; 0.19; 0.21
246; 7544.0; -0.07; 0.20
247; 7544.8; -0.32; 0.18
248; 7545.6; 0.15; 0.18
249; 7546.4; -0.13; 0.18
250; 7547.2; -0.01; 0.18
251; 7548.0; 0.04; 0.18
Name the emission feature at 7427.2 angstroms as [O II]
